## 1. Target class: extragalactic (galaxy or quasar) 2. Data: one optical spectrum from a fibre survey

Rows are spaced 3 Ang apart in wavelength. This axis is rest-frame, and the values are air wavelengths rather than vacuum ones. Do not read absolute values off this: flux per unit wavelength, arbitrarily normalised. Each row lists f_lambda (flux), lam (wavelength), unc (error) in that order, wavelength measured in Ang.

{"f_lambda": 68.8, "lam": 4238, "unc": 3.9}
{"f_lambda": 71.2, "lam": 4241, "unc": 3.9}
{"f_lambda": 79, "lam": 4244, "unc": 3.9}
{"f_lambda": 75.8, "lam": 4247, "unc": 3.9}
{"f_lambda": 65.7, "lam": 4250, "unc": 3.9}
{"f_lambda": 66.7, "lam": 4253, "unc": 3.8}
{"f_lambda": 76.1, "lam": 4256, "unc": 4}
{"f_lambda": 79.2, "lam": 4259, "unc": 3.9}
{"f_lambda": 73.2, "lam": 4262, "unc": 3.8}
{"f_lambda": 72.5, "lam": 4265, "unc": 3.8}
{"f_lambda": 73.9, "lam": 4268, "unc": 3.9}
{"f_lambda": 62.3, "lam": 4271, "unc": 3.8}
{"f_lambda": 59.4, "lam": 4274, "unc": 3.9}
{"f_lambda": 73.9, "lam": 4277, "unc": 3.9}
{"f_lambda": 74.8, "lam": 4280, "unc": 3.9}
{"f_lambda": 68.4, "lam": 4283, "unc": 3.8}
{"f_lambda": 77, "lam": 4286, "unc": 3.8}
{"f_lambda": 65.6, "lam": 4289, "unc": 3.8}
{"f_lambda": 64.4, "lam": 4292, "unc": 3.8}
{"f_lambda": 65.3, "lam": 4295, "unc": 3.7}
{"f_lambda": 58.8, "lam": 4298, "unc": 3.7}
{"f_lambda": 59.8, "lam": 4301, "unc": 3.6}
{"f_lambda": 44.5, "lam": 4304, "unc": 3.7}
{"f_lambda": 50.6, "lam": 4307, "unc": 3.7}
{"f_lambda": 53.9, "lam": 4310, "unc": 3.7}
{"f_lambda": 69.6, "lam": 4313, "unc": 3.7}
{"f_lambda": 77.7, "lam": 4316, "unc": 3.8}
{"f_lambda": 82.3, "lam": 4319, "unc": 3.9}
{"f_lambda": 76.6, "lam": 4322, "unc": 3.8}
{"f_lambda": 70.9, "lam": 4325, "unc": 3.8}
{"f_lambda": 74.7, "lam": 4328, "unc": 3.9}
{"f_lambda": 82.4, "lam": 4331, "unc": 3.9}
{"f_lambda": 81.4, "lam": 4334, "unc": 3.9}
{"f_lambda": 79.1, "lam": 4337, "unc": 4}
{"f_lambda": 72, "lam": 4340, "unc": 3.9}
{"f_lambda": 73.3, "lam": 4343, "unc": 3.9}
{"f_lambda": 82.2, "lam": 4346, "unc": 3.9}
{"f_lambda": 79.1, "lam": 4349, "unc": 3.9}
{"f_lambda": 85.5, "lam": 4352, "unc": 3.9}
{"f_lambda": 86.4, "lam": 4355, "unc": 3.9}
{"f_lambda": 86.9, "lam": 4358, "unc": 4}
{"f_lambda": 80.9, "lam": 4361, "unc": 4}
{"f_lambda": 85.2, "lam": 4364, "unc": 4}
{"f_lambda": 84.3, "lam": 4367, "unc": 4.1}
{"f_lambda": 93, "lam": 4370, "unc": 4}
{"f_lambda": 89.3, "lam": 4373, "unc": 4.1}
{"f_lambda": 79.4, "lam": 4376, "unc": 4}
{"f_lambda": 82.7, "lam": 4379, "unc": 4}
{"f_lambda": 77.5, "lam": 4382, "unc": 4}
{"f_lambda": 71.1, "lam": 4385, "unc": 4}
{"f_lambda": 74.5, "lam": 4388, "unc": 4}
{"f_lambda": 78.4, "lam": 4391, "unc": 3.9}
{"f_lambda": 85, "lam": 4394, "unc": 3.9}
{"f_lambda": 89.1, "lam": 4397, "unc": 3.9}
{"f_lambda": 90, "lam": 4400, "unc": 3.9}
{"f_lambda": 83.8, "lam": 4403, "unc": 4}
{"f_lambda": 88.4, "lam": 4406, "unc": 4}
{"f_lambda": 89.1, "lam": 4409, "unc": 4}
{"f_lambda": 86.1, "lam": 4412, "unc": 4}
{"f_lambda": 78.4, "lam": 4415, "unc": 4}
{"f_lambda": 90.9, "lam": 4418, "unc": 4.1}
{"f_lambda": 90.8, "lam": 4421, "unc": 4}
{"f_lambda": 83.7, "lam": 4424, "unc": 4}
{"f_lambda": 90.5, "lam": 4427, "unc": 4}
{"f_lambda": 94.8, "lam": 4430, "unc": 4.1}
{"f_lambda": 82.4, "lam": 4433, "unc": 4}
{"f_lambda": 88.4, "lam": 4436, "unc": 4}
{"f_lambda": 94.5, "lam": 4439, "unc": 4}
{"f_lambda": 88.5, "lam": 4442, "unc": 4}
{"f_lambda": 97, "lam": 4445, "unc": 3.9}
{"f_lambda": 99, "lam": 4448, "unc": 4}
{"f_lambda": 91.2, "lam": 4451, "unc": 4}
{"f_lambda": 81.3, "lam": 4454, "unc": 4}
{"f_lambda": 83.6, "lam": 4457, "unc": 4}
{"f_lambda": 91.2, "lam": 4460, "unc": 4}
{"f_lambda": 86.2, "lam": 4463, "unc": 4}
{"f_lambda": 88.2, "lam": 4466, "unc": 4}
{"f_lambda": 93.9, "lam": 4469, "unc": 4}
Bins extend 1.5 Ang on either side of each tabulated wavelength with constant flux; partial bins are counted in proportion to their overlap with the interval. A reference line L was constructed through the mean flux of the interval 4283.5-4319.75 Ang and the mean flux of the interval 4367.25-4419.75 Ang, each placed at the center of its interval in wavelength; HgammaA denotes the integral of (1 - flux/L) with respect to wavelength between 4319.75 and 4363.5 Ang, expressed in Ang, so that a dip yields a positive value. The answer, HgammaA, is -4.2 Ang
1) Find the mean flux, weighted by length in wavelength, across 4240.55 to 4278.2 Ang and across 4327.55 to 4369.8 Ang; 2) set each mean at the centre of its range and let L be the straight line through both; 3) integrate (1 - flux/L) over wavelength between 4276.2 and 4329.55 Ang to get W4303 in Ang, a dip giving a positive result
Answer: 6.5 Ang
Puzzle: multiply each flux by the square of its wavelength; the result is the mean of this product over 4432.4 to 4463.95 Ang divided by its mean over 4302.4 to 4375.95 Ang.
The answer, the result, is 1.2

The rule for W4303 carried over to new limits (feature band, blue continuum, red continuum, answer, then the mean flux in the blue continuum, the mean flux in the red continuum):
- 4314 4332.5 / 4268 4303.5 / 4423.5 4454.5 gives -1.33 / 66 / 90.6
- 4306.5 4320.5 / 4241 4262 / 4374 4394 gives 1.43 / 73.5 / 78.1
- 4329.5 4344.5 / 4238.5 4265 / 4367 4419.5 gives 0.37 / 73.1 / 83.9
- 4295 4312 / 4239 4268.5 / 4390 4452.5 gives 4.97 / 73.2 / 88.7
